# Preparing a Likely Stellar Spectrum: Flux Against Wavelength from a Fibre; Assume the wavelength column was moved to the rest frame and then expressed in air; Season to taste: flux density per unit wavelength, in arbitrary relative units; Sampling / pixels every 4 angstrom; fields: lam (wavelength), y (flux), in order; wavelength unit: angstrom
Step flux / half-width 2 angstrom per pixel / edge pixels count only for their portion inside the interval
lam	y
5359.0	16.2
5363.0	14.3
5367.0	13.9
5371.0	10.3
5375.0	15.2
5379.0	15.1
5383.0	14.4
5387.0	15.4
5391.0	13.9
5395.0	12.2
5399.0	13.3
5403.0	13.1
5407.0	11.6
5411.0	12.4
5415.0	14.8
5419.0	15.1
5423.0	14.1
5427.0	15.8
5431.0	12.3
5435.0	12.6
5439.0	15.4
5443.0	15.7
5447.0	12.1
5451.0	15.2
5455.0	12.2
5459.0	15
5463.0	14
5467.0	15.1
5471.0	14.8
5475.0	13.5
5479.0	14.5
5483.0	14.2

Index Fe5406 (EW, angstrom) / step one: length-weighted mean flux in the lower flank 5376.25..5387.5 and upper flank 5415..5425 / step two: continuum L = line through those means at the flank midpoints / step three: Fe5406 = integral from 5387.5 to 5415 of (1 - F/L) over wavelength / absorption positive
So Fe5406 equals 3.2 angstrom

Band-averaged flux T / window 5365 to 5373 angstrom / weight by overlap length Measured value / 12.1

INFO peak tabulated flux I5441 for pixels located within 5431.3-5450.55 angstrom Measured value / 15.7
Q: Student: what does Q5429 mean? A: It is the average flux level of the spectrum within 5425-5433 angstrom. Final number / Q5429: 14.1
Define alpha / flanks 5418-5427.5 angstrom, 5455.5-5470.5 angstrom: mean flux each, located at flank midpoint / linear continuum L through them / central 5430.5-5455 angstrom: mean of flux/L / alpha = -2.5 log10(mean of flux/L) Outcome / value 0.06 mag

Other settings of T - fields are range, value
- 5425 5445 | 14.4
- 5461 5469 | 14.6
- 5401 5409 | 12.3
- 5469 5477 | 14.2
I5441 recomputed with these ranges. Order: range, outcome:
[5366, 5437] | 15.8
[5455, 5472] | 15.1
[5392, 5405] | 13.3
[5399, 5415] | 14.8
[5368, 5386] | 15.2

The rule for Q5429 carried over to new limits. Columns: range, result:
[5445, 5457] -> 13.2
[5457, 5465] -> 14.5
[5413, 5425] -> 14.7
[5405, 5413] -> 12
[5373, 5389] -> 15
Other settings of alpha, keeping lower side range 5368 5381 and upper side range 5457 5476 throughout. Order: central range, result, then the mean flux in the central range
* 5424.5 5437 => 0.04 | 13.6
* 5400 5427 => 0.02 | 13.7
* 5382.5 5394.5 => -0.05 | 14.3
